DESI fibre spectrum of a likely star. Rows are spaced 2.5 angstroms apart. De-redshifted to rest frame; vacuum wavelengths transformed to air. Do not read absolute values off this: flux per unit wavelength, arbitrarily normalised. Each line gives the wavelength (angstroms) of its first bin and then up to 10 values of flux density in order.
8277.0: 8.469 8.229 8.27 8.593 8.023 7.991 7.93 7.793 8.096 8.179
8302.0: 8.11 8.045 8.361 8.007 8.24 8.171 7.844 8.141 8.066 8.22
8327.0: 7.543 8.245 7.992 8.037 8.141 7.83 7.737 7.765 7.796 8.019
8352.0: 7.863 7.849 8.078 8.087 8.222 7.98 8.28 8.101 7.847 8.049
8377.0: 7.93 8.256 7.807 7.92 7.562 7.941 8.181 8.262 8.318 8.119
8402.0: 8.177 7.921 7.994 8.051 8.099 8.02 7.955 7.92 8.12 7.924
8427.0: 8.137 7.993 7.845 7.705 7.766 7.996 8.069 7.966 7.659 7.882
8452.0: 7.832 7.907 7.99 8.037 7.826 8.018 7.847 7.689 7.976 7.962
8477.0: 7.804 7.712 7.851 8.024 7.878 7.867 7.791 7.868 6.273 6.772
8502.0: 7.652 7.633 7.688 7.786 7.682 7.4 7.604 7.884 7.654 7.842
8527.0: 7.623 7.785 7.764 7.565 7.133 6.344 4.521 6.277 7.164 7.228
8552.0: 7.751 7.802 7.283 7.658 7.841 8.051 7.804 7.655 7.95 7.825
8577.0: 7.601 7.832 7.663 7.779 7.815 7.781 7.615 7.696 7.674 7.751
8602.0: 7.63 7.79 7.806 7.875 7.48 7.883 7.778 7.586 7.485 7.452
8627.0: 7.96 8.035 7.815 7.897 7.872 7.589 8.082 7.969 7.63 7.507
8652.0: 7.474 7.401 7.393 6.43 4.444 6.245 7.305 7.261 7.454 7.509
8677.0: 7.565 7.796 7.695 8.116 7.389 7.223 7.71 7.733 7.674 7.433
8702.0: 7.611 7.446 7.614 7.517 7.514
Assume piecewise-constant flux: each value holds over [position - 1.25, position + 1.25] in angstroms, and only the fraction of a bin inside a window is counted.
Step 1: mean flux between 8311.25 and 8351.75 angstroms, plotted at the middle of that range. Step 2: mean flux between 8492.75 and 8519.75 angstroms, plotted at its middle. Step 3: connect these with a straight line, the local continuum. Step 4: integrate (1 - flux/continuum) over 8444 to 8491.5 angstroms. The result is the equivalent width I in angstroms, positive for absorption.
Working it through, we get -1.9 angstroms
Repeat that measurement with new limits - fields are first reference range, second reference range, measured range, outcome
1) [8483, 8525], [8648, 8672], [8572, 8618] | -3.64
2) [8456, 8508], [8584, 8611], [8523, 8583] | 2.48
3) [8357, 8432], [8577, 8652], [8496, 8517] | 1.33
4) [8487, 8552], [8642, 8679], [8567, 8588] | -1.46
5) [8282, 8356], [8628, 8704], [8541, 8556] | 1.58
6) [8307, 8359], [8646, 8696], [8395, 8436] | -1.09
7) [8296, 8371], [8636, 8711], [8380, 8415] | -0.52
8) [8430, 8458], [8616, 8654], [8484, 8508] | 0.95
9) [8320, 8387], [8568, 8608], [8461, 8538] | 1.55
